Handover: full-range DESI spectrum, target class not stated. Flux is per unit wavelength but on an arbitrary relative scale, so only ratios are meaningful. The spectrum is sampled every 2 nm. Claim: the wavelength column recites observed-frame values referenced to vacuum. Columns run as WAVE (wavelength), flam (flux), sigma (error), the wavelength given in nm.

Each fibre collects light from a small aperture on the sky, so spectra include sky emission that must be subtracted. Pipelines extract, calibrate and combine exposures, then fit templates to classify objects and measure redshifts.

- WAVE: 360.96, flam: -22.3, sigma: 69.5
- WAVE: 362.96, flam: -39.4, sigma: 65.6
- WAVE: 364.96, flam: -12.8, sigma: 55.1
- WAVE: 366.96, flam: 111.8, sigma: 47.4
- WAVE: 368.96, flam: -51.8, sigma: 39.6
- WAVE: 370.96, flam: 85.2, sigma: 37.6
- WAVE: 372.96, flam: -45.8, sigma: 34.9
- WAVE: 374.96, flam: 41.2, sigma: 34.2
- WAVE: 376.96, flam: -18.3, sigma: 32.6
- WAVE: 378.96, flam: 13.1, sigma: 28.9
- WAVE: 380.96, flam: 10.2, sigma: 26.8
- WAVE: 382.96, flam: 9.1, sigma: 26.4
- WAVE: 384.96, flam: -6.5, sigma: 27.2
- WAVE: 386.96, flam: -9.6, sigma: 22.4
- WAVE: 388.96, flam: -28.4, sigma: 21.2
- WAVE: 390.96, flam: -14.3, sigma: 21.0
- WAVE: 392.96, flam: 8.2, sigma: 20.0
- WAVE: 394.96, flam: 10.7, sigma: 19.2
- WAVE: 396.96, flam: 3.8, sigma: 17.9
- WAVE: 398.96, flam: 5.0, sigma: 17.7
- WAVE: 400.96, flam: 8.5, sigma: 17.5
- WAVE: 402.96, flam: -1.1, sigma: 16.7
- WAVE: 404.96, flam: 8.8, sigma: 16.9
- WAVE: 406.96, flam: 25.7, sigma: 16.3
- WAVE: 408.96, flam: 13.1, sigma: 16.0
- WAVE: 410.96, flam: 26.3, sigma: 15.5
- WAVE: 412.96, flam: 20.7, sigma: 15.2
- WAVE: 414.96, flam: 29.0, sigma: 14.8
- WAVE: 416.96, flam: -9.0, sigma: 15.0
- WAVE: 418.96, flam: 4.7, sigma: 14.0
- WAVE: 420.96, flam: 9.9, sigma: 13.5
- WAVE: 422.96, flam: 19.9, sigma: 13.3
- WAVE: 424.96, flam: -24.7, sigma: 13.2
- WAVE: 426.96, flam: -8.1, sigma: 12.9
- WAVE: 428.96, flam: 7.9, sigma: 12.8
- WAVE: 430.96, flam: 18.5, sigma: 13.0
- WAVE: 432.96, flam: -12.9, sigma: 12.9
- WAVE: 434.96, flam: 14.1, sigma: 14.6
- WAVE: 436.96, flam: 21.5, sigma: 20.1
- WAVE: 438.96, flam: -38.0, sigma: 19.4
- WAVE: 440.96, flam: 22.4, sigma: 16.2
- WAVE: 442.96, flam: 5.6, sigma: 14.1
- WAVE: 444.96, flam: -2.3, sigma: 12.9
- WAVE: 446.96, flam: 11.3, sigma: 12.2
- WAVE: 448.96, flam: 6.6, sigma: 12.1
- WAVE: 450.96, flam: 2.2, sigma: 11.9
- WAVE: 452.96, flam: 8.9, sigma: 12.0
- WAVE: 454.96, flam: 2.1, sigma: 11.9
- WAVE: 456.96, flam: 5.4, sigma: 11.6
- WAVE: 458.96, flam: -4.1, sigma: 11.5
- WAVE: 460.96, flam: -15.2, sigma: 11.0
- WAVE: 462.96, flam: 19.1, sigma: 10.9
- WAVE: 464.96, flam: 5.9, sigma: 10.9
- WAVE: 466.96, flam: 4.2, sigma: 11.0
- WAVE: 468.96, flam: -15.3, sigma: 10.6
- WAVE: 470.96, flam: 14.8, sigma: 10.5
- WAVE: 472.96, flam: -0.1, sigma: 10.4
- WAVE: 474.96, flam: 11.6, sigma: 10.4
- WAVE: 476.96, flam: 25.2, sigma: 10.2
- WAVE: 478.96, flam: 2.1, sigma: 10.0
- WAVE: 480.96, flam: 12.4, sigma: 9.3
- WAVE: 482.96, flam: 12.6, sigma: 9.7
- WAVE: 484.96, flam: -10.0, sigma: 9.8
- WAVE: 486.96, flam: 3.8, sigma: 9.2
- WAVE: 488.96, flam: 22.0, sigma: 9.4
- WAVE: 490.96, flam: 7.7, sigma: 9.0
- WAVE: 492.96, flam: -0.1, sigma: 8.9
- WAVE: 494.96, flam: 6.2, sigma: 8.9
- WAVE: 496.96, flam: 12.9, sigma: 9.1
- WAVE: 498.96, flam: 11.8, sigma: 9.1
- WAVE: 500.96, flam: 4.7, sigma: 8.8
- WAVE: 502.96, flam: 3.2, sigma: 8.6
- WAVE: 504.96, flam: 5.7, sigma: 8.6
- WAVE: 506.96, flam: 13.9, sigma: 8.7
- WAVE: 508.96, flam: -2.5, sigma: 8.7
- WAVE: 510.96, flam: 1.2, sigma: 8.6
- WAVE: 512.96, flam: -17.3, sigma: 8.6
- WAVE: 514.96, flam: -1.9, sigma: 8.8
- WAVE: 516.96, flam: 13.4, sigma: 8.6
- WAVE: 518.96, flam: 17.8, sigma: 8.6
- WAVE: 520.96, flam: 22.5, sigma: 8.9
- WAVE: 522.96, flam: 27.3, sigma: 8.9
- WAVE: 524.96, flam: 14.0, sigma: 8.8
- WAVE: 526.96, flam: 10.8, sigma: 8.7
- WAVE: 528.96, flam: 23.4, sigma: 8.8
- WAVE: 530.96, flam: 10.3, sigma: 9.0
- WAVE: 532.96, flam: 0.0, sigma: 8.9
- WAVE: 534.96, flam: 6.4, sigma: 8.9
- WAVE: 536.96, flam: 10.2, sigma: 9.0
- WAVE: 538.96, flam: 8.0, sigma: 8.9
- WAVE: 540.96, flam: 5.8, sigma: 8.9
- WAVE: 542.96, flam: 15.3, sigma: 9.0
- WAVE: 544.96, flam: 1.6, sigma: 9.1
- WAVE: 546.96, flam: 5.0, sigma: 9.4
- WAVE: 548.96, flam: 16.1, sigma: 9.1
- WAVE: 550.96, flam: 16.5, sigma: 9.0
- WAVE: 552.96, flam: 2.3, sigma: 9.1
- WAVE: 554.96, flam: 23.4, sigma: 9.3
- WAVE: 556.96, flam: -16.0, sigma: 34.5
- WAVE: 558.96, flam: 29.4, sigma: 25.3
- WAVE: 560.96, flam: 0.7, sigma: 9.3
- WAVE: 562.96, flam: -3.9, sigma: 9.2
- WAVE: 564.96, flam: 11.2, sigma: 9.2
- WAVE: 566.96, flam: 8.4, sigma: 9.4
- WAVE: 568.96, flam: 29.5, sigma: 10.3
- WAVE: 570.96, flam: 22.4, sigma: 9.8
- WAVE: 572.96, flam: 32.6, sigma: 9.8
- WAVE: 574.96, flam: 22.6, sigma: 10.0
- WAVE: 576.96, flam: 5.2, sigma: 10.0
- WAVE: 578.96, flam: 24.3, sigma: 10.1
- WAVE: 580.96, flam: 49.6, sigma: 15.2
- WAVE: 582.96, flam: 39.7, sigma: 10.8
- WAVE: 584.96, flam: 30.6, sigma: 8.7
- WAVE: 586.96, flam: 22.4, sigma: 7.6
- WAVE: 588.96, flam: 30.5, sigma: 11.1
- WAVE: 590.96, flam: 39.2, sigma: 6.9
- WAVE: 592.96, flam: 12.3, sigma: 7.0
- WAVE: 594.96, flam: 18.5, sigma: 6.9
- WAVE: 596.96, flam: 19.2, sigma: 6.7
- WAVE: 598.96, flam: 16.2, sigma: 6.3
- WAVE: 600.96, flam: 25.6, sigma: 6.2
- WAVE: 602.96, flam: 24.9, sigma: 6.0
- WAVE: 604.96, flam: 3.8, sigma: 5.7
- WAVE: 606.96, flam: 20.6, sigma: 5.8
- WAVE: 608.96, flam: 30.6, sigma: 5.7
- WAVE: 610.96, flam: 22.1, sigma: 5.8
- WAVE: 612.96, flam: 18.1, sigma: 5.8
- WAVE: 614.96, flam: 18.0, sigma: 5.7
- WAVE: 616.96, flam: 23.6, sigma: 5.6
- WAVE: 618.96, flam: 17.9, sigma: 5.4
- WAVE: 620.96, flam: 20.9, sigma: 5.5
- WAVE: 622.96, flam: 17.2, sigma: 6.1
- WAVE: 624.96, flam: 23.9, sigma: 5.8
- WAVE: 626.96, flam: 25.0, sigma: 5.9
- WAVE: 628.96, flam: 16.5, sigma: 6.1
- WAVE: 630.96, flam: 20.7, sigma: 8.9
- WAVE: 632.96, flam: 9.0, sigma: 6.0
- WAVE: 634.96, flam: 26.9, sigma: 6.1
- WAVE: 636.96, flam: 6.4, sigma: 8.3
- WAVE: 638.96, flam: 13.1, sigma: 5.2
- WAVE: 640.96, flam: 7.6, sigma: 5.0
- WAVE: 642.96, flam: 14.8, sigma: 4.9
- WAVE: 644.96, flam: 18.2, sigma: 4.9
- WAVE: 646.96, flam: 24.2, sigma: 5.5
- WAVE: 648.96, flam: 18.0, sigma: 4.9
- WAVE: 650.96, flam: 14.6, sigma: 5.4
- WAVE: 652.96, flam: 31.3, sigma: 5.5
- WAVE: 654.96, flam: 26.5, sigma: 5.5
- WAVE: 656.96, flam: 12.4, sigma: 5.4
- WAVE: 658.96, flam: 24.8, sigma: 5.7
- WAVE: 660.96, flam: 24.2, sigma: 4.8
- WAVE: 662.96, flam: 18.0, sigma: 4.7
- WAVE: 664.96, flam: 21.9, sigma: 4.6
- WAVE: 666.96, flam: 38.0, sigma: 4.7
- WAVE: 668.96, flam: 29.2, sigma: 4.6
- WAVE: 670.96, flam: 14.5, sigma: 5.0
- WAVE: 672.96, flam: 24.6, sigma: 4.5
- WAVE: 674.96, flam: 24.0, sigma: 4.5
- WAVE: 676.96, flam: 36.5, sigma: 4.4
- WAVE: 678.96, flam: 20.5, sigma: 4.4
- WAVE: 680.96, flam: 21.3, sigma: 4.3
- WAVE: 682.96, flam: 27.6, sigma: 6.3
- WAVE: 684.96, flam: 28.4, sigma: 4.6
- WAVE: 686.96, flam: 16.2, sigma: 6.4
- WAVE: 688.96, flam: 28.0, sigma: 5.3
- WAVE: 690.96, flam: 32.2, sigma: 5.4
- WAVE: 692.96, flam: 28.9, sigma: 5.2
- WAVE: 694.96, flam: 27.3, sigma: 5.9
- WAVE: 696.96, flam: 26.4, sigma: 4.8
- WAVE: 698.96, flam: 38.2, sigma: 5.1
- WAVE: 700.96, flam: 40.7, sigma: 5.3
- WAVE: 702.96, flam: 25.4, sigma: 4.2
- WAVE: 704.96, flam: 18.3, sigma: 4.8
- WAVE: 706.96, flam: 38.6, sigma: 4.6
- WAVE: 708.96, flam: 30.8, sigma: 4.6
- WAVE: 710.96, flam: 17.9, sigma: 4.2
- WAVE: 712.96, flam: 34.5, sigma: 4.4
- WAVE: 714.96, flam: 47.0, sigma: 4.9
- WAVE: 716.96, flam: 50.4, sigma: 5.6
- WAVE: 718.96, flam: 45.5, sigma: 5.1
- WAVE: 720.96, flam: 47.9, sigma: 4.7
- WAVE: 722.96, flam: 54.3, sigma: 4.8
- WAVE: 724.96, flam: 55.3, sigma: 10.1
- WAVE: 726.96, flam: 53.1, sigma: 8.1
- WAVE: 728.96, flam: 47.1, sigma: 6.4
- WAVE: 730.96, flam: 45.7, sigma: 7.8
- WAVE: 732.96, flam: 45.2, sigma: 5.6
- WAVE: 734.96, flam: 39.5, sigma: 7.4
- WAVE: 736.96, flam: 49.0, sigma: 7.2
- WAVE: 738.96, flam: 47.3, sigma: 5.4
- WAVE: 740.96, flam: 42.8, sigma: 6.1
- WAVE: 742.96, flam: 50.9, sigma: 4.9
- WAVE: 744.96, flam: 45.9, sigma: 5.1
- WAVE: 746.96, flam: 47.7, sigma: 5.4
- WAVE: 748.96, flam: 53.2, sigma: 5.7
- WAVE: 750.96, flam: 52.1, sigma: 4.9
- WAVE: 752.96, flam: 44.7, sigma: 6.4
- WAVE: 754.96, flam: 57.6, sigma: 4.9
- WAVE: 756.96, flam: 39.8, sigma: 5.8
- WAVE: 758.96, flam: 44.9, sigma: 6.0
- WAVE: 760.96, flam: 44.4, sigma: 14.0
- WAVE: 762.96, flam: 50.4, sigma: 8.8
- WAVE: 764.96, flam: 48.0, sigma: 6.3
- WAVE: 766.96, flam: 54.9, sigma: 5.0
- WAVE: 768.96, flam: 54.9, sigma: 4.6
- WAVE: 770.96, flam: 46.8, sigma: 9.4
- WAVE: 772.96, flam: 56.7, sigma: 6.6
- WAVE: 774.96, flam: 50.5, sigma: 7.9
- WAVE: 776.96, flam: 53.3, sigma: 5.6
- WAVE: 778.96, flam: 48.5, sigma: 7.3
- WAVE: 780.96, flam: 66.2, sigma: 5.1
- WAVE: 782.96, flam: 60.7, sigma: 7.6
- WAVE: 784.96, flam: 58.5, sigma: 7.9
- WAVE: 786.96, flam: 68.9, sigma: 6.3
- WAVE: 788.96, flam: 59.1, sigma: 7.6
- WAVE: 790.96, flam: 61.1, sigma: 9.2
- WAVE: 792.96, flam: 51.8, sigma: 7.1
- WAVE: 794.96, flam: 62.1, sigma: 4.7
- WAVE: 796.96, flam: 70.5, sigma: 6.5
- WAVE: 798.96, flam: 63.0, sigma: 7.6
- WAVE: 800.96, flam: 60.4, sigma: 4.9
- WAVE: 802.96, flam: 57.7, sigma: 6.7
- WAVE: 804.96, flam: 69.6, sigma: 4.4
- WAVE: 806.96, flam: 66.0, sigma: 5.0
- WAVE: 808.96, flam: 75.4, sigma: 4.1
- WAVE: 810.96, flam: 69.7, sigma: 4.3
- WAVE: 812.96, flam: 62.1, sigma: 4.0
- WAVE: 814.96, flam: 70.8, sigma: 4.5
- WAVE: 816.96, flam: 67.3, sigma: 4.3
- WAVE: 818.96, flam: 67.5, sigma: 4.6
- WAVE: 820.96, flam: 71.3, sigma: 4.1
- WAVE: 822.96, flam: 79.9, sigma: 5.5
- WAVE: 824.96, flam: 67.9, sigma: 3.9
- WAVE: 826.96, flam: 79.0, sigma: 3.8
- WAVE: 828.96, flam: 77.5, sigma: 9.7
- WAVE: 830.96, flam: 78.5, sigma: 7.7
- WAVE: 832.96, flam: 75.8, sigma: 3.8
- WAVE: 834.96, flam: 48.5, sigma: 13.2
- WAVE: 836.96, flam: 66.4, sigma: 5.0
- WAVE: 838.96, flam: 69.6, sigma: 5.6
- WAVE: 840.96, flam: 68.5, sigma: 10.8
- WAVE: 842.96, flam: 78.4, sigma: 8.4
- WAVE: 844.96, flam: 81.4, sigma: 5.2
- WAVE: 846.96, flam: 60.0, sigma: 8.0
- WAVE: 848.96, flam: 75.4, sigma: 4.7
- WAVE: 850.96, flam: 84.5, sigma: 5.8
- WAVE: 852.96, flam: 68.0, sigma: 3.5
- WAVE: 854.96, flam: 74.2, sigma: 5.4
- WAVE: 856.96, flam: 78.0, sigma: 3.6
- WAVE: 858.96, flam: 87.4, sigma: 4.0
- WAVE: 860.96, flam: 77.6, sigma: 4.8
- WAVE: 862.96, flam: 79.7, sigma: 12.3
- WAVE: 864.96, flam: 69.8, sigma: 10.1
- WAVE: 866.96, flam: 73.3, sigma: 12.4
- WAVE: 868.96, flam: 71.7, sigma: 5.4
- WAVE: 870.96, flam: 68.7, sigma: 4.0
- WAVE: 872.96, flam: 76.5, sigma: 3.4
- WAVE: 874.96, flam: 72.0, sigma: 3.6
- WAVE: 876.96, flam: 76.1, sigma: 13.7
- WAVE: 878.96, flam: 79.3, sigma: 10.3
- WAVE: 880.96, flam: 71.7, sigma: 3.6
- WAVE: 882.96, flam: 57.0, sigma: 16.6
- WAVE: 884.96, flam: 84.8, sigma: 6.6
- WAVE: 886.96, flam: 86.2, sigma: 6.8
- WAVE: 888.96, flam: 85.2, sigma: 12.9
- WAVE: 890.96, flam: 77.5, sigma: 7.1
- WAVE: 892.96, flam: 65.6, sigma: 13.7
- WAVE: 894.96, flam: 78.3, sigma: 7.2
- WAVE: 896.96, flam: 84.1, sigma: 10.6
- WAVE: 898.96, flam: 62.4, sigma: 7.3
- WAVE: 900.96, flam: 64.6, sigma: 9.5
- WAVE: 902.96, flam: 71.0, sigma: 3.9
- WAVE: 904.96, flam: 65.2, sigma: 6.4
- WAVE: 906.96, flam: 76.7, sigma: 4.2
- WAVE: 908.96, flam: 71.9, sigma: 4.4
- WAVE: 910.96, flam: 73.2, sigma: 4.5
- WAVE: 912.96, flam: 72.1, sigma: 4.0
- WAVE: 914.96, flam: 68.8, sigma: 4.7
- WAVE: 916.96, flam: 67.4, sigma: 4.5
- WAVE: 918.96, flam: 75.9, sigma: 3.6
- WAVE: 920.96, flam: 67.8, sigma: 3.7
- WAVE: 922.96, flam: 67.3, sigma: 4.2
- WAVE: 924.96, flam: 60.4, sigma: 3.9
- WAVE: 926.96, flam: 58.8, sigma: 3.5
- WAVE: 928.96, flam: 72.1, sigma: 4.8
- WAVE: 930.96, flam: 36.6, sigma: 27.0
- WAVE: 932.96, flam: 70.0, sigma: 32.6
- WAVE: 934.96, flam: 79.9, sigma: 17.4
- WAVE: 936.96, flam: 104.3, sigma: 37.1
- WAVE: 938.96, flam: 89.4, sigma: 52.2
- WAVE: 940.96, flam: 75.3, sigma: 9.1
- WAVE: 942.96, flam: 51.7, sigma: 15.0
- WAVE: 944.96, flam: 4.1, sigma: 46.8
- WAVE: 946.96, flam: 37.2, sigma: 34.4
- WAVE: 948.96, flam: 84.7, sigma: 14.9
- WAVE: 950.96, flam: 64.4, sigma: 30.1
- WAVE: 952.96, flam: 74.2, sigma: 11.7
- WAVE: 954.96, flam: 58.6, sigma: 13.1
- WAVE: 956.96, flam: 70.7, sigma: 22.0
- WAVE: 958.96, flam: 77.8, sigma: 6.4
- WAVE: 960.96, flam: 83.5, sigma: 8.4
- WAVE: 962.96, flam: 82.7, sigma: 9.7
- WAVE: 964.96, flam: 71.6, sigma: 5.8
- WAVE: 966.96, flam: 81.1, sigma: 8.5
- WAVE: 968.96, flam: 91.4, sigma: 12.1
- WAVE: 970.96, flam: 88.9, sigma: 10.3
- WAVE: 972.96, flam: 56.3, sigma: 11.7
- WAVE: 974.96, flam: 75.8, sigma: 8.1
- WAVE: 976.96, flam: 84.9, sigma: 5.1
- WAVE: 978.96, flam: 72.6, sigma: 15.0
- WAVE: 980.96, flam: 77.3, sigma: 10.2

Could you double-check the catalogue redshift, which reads 0.790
